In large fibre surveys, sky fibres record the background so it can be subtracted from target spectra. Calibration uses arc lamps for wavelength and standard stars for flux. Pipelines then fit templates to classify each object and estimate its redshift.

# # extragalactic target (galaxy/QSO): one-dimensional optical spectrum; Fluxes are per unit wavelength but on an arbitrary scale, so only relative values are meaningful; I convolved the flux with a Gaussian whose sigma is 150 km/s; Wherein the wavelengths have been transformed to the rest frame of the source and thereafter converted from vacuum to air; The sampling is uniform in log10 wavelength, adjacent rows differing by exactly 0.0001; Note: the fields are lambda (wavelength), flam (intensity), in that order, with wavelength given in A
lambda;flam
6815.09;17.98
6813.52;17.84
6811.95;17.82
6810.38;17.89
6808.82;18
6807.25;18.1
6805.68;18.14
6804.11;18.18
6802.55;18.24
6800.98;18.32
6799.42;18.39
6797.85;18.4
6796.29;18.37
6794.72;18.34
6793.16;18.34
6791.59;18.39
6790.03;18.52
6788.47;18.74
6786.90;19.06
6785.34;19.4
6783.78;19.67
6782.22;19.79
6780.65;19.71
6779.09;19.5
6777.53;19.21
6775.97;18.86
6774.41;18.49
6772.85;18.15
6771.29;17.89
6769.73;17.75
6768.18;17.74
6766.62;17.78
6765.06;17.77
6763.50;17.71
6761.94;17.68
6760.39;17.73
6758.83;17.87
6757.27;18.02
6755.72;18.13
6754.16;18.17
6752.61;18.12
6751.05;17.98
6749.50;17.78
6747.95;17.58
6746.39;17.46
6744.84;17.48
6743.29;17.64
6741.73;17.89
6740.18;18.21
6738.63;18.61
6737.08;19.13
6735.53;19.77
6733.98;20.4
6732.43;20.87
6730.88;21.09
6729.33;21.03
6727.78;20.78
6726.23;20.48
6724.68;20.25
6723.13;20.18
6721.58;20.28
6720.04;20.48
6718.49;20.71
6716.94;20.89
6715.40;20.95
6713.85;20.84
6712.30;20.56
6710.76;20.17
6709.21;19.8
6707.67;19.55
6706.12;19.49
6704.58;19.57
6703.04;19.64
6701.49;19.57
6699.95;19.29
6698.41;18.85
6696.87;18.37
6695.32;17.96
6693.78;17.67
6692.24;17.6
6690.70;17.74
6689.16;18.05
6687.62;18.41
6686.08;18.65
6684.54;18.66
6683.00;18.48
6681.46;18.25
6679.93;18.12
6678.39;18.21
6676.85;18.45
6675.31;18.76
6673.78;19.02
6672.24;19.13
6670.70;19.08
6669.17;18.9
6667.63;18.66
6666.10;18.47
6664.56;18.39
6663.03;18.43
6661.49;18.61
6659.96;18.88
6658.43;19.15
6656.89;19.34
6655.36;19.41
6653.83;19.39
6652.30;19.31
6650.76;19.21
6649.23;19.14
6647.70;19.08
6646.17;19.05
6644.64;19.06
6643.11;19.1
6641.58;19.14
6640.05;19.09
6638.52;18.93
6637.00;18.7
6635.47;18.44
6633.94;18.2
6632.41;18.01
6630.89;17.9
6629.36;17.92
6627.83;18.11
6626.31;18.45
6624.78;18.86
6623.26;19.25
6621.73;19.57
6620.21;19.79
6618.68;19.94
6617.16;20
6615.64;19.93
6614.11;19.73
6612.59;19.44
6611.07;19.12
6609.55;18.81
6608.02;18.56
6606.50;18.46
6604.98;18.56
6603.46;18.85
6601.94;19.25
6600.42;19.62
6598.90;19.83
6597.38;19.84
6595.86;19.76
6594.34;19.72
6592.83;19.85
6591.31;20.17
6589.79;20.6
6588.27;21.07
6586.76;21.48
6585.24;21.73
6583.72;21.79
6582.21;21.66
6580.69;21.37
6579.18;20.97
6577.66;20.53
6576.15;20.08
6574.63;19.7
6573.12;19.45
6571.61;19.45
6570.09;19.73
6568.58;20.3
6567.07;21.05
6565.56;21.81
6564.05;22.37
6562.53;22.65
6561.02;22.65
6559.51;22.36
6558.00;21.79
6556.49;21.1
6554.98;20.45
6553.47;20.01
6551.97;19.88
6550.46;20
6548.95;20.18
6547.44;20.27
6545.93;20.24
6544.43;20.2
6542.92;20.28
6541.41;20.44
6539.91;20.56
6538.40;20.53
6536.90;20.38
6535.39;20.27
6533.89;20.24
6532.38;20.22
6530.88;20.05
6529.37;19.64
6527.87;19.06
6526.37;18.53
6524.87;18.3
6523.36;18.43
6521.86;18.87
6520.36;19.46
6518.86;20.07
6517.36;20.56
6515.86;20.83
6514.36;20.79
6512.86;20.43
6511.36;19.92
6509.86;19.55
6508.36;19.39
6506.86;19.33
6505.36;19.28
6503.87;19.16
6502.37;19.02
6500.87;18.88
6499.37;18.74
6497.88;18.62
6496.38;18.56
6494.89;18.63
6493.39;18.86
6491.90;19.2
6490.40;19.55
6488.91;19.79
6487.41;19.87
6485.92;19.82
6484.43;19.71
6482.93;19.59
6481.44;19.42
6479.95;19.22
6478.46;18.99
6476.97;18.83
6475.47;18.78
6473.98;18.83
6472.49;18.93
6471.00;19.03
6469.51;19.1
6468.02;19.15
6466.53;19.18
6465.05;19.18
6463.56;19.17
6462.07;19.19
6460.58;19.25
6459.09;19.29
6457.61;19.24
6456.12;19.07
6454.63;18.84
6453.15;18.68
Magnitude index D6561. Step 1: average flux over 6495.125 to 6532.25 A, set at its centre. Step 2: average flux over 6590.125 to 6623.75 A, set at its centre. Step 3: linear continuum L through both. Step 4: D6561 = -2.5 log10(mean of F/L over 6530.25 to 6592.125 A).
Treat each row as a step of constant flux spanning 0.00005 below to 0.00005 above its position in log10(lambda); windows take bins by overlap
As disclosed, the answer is -0.07 mag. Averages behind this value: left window 19.4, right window 19.5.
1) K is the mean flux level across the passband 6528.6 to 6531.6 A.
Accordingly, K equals 19.8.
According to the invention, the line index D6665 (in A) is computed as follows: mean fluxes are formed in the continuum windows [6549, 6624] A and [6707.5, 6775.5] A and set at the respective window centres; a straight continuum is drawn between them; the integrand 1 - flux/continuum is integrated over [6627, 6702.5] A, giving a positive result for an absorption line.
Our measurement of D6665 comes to 3.8 A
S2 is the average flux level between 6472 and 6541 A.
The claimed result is 19.5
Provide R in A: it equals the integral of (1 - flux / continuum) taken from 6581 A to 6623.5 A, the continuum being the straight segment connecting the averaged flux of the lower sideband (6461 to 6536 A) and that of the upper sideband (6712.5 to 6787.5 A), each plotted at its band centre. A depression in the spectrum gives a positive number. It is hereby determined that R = -1.47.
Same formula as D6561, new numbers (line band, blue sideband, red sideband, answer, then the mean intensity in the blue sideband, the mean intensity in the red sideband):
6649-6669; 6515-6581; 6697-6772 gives 0.038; 20.3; 19.1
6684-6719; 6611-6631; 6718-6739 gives 0.043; 19.2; 20.3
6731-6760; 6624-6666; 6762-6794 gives 0.012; 18.8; 18.6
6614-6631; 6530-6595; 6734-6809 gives 0.049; 20.7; 18.4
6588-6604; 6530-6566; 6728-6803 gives 0.024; 20.8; 18.6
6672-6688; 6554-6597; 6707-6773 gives 0.067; 20.9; 19.1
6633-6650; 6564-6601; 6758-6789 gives 0.057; 20.5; 18.5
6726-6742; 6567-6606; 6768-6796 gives -0.042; 20.2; 18.8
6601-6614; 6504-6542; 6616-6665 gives 0.014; 19.8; 18.9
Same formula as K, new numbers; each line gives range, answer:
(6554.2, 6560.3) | 21.4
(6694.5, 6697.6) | 18.1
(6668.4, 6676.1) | 19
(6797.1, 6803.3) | 18.3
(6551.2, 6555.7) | 20.1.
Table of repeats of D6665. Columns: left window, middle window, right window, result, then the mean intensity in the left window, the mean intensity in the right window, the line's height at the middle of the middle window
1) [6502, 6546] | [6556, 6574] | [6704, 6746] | -1.3 A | 19.8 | 19.9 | 19.8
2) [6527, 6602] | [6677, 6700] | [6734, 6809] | 1.2 A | 20.5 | 18.4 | 19.2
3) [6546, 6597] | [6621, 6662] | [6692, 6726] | 2.8 A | 20.8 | 19.7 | 20.2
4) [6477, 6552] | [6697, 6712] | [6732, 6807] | -0.6 A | 19.6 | 18.4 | 18.7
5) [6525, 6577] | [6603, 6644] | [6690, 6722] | 2.2 A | 20.4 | 19.5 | 20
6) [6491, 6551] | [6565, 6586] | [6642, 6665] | -1.4 A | 19.6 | 19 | 19.4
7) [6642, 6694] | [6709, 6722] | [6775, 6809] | -1.3 A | 18.7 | 18.7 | 18.7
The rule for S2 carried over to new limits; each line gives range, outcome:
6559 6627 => 20.2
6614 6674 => 19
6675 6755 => 19.1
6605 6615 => 19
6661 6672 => 18.7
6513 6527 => 19.6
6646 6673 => 19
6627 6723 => 19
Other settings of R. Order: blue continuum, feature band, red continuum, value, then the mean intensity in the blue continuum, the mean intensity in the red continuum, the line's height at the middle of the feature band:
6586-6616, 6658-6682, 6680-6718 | 0.8 A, 19.6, 19.1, 19.3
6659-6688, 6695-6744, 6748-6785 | -3.5 A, 18.6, 18.3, 18.5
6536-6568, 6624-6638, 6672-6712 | 1.0 A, 20.9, 18.8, 19.7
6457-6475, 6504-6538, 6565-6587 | 0.4 A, 19.1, 20.7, 19.9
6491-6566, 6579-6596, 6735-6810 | -1.1 A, 20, 18.3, 19.6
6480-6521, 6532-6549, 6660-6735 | -0.7 A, 19.5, 19.3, 19.5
